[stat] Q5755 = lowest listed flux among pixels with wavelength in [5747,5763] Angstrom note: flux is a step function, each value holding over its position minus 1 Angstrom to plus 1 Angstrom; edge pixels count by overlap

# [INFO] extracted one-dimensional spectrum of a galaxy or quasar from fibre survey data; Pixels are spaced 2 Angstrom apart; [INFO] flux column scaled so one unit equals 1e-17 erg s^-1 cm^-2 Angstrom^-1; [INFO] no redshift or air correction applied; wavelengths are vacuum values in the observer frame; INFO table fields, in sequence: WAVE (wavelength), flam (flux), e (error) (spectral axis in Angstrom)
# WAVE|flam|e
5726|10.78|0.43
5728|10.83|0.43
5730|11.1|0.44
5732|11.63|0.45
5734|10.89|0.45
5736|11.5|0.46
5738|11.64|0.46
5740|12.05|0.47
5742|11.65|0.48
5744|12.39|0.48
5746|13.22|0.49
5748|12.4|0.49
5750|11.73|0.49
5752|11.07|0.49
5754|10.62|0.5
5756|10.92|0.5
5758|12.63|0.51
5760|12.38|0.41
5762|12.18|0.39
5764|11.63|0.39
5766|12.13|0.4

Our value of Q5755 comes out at 10.62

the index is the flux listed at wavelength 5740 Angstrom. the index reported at 12.05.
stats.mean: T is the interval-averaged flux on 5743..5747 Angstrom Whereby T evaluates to 12.8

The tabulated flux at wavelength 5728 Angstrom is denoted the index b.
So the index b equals 10.83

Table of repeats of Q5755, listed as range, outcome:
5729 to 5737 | 10.89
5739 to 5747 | 11.65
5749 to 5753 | 11.07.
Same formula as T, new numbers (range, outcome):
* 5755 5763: 12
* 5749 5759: 11.4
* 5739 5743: 11.9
